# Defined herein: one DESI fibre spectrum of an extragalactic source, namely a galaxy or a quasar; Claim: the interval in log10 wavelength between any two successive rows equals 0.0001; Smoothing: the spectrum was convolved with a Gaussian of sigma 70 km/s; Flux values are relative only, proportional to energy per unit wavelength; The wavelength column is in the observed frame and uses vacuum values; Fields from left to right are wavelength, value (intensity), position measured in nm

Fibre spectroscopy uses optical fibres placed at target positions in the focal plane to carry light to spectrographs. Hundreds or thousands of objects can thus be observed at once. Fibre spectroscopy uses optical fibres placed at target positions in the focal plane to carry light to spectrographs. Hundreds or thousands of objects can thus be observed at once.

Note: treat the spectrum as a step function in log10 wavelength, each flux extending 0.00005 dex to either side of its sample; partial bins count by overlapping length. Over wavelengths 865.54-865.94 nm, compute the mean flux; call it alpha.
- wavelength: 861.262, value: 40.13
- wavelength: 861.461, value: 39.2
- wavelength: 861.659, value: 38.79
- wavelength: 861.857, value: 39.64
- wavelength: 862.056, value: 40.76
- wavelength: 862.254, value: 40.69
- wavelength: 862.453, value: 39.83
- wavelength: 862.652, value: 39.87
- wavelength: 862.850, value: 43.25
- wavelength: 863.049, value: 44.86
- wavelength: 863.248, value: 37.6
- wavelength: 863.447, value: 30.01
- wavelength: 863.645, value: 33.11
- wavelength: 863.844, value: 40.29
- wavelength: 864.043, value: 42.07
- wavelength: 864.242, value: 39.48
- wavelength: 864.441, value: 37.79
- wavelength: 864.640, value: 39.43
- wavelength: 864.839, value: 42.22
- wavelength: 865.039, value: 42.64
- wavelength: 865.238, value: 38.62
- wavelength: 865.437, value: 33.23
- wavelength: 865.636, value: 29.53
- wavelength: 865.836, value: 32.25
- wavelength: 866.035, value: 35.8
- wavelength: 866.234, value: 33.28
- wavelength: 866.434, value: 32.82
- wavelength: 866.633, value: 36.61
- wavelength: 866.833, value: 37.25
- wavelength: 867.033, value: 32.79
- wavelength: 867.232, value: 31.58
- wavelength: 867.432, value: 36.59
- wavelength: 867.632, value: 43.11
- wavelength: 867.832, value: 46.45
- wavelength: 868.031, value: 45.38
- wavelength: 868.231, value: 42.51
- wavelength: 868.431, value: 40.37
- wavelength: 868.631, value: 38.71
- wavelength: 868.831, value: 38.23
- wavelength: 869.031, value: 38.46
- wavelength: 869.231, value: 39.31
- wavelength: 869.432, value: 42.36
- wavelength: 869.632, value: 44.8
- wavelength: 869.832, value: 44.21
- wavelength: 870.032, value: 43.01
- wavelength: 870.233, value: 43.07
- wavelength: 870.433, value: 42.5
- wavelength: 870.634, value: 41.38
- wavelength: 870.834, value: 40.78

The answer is 30.9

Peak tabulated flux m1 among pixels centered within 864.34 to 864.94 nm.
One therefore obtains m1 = 42.22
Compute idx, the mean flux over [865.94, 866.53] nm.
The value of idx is 34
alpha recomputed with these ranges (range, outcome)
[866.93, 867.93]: 38.1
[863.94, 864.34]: 40.8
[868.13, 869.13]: 39.7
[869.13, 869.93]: 42.6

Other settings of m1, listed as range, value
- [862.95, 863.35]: 44.86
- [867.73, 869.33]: 46.45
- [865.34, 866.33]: 35.8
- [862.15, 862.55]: 40.69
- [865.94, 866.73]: 36.61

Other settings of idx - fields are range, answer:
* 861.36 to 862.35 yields 39.8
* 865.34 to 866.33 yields 32.8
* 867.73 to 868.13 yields 46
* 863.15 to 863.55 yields 33.8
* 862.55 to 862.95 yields 41.5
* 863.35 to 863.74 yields 31.6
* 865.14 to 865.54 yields 35.9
